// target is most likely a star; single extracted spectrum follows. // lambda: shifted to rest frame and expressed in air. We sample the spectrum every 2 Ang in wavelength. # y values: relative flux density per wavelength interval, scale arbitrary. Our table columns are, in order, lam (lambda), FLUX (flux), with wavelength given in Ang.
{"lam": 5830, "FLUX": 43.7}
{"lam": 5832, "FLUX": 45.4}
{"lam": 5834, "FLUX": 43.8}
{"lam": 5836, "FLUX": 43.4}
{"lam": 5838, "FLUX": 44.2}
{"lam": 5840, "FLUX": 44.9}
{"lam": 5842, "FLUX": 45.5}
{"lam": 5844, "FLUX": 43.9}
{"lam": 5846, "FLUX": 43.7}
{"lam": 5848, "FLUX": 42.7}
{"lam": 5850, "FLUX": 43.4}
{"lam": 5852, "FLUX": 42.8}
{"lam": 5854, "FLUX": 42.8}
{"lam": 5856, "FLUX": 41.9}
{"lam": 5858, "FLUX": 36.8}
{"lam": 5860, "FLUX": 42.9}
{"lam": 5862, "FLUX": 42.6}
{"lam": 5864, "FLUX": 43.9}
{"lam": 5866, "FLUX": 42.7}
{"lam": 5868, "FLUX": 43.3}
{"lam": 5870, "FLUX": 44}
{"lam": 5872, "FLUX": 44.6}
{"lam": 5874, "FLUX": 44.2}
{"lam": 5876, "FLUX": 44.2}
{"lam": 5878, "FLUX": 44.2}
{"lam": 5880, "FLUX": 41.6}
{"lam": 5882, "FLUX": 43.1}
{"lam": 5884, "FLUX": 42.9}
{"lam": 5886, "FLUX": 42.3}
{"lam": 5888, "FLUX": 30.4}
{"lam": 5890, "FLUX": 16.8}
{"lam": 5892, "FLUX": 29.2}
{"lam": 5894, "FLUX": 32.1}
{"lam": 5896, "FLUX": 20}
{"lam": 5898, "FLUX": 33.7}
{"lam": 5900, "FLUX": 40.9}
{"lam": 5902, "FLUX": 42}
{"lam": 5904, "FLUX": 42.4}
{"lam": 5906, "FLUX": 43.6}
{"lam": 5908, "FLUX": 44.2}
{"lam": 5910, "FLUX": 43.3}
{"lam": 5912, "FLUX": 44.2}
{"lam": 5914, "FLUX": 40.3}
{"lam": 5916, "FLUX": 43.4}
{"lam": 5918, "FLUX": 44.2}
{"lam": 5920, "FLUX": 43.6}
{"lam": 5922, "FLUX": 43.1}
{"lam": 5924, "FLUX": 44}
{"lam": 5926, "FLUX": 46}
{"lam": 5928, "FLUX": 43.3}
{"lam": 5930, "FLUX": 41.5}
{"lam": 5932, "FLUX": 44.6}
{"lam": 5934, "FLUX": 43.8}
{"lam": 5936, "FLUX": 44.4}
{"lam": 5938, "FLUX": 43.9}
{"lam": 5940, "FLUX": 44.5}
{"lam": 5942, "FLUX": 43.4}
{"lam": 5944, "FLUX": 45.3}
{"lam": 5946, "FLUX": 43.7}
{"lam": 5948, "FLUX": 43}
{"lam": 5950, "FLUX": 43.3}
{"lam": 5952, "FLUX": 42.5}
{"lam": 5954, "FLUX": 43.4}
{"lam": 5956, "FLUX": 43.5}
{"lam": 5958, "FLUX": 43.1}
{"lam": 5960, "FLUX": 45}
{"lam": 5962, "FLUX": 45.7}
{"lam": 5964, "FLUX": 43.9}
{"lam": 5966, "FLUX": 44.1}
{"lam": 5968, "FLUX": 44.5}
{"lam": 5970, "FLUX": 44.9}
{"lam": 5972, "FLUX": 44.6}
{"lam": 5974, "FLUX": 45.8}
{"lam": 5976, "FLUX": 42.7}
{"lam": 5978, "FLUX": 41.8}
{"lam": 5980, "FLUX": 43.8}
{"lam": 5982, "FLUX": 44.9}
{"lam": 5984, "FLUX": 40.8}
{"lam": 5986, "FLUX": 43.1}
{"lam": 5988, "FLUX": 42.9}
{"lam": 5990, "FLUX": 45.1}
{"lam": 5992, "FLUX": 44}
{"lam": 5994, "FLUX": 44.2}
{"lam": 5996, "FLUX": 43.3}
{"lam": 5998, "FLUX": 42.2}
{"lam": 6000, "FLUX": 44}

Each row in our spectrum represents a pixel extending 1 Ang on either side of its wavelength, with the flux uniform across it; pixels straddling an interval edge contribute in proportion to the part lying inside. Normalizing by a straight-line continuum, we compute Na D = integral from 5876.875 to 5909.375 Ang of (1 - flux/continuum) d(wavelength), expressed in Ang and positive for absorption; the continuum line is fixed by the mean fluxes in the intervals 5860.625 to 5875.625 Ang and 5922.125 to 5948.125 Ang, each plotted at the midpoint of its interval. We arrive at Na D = 5.1 Ang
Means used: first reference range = 43.6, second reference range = 44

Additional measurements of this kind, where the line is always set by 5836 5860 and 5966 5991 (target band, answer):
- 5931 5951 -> -0.2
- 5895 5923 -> 1.8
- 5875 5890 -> 1.2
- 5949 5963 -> -0.1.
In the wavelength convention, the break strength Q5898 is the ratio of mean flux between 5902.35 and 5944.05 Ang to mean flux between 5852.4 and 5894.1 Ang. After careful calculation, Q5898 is 1.1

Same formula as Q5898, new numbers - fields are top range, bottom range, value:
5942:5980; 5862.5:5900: 1.15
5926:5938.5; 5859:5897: 1.13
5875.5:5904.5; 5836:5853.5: 0.82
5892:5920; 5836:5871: 0.91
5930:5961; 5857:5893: 1.09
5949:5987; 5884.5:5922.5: 1.16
